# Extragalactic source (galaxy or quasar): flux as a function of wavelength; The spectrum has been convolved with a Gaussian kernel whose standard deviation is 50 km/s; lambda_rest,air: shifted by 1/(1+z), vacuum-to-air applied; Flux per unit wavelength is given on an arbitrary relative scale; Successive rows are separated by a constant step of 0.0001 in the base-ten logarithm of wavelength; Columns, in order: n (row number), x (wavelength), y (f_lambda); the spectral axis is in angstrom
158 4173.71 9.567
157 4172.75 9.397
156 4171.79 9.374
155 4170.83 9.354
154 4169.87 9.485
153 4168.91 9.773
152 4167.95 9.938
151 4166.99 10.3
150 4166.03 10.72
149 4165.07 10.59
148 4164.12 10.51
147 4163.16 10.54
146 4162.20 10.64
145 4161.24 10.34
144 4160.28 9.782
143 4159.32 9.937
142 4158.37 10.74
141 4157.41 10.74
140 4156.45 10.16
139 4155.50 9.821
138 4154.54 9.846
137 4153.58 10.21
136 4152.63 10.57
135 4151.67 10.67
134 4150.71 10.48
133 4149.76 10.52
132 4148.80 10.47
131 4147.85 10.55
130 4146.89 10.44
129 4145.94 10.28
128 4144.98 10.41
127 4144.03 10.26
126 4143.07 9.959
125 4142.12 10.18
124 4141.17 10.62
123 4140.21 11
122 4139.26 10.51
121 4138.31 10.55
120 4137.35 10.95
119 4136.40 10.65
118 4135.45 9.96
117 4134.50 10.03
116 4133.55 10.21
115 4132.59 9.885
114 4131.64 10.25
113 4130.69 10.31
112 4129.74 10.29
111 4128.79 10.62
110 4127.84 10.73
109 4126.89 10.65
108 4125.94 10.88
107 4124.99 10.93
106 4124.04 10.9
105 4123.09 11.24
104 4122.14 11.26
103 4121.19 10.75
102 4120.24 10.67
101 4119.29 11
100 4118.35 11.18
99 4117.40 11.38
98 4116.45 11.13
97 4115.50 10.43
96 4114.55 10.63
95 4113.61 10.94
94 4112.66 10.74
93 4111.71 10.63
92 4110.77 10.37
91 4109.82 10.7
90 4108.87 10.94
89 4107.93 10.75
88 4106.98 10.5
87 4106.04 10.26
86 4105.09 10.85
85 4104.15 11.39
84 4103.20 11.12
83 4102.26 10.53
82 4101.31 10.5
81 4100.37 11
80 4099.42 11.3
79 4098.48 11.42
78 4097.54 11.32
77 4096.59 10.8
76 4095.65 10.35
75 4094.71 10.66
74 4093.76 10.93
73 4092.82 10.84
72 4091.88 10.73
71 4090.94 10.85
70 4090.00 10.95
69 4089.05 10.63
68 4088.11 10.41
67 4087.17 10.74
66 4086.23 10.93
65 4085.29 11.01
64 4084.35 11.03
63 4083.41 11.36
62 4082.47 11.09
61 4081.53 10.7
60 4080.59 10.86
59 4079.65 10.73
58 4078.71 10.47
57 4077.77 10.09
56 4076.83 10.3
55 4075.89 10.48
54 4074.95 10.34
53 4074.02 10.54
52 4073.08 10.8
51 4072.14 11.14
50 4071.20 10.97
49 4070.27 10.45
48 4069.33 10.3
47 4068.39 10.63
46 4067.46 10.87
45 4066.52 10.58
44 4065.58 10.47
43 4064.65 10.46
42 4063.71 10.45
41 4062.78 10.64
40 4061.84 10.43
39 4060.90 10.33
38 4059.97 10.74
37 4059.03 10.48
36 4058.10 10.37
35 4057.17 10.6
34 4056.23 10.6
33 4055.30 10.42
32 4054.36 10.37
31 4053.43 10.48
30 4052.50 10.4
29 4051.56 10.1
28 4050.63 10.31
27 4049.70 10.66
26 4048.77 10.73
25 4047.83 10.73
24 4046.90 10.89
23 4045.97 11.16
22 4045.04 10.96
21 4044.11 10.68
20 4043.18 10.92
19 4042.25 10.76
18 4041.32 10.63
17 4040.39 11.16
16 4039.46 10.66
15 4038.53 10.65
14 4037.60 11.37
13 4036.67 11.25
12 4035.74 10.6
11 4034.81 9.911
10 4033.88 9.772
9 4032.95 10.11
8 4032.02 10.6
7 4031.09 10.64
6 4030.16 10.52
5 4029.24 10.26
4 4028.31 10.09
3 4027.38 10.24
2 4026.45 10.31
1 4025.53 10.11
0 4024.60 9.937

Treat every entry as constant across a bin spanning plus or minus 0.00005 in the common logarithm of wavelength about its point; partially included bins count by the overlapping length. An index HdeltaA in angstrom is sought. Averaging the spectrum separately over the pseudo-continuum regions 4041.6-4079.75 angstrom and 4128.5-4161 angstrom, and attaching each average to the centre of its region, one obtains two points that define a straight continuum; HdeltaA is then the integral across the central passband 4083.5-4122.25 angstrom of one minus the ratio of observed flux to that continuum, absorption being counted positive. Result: -1.4 angstrom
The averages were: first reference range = 10.6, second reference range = 10.3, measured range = 10.8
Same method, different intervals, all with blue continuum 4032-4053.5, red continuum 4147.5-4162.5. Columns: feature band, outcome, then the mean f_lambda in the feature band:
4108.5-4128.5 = -0.8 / 10.9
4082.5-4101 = -0.7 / 10.9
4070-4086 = -0.3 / 10.7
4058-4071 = 0.1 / 10.5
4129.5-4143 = 0.0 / 10.4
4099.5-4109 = -0.3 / 10.8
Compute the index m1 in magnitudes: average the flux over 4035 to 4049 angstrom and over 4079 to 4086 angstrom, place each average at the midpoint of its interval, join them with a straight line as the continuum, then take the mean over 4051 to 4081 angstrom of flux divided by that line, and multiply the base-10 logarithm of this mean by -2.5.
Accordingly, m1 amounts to 0.04 mag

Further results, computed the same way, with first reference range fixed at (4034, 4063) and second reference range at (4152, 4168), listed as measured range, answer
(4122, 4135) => -0.015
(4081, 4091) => -0.035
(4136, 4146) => -0.011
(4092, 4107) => -0.038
